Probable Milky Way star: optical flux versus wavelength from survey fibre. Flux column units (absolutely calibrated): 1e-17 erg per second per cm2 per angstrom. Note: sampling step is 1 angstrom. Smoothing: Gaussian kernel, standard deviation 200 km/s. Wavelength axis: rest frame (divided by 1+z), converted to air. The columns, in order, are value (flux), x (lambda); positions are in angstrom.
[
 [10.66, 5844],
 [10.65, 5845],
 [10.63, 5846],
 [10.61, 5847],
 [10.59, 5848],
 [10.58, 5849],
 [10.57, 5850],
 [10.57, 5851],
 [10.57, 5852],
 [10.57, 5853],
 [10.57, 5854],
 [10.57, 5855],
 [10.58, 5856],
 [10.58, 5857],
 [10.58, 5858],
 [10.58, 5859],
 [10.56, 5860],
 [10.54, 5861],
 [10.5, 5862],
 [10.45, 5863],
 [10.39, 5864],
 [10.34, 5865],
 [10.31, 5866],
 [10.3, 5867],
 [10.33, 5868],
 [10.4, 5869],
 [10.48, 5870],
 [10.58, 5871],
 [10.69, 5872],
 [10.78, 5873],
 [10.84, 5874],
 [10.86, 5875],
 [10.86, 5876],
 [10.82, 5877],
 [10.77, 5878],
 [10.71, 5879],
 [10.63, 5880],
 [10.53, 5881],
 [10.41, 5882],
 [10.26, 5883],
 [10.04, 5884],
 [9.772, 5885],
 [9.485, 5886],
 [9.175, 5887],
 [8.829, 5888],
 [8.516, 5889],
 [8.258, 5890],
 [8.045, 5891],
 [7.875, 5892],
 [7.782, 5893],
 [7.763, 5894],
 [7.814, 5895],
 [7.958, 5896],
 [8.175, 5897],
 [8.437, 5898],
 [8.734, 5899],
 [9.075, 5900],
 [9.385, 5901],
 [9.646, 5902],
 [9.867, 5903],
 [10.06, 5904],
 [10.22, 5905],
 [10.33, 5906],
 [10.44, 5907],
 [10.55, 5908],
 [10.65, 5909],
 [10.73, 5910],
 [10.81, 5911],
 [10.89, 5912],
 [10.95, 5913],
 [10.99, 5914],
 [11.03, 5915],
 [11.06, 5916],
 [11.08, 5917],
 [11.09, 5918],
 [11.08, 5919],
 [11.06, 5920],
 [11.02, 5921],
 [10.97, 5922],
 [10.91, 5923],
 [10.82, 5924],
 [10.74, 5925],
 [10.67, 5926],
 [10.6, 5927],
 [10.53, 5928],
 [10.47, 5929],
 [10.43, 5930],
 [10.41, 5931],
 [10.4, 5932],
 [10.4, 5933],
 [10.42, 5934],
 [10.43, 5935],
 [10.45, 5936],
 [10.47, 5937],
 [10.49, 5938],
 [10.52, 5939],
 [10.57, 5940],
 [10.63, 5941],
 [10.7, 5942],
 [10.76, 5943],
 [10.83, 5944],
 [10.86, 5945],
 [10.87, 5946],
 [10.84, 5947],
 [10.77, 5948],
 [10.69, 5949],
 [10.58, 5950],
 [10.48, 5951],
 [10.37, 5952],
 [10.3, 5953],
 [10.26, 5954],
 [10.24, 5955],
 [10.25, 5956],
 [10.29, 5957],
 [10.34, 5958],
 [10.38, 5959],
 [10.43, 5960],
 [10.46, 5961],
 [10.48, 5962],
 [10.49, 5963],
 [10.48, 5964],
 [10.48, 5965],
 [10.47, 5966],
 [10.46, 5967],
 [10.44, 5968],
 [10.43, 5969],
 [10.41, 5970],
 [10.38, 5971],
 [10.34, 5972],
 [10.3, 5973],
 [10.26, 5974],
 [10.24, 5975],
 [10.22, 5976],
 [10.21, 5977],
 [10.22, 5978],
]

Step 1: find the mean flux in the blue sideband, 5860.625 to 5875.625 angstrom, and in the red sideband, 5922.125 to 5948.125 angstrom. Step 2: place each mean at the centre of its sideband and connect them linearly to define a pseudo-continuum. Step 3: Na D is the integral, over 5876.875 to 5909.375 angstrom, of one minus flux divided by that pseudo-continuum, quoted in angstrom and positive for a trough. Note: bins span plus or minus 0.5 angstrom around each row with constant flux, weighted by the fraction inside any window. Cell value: 3.55 angstrom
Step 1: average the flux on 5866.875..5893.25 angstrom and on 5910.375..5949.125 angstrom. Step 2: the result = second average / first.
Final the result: 1.08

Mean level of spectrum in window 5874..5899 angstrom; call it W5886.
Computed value 9.34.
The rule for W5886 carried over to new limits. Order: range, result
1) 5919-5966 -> 10.6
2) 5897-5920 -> 10.3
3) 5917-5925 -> 11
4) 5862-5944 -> 10.2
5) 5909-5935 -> 10.8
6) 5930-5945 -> 10.5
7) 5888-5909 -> 8.98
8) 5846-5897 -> 10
